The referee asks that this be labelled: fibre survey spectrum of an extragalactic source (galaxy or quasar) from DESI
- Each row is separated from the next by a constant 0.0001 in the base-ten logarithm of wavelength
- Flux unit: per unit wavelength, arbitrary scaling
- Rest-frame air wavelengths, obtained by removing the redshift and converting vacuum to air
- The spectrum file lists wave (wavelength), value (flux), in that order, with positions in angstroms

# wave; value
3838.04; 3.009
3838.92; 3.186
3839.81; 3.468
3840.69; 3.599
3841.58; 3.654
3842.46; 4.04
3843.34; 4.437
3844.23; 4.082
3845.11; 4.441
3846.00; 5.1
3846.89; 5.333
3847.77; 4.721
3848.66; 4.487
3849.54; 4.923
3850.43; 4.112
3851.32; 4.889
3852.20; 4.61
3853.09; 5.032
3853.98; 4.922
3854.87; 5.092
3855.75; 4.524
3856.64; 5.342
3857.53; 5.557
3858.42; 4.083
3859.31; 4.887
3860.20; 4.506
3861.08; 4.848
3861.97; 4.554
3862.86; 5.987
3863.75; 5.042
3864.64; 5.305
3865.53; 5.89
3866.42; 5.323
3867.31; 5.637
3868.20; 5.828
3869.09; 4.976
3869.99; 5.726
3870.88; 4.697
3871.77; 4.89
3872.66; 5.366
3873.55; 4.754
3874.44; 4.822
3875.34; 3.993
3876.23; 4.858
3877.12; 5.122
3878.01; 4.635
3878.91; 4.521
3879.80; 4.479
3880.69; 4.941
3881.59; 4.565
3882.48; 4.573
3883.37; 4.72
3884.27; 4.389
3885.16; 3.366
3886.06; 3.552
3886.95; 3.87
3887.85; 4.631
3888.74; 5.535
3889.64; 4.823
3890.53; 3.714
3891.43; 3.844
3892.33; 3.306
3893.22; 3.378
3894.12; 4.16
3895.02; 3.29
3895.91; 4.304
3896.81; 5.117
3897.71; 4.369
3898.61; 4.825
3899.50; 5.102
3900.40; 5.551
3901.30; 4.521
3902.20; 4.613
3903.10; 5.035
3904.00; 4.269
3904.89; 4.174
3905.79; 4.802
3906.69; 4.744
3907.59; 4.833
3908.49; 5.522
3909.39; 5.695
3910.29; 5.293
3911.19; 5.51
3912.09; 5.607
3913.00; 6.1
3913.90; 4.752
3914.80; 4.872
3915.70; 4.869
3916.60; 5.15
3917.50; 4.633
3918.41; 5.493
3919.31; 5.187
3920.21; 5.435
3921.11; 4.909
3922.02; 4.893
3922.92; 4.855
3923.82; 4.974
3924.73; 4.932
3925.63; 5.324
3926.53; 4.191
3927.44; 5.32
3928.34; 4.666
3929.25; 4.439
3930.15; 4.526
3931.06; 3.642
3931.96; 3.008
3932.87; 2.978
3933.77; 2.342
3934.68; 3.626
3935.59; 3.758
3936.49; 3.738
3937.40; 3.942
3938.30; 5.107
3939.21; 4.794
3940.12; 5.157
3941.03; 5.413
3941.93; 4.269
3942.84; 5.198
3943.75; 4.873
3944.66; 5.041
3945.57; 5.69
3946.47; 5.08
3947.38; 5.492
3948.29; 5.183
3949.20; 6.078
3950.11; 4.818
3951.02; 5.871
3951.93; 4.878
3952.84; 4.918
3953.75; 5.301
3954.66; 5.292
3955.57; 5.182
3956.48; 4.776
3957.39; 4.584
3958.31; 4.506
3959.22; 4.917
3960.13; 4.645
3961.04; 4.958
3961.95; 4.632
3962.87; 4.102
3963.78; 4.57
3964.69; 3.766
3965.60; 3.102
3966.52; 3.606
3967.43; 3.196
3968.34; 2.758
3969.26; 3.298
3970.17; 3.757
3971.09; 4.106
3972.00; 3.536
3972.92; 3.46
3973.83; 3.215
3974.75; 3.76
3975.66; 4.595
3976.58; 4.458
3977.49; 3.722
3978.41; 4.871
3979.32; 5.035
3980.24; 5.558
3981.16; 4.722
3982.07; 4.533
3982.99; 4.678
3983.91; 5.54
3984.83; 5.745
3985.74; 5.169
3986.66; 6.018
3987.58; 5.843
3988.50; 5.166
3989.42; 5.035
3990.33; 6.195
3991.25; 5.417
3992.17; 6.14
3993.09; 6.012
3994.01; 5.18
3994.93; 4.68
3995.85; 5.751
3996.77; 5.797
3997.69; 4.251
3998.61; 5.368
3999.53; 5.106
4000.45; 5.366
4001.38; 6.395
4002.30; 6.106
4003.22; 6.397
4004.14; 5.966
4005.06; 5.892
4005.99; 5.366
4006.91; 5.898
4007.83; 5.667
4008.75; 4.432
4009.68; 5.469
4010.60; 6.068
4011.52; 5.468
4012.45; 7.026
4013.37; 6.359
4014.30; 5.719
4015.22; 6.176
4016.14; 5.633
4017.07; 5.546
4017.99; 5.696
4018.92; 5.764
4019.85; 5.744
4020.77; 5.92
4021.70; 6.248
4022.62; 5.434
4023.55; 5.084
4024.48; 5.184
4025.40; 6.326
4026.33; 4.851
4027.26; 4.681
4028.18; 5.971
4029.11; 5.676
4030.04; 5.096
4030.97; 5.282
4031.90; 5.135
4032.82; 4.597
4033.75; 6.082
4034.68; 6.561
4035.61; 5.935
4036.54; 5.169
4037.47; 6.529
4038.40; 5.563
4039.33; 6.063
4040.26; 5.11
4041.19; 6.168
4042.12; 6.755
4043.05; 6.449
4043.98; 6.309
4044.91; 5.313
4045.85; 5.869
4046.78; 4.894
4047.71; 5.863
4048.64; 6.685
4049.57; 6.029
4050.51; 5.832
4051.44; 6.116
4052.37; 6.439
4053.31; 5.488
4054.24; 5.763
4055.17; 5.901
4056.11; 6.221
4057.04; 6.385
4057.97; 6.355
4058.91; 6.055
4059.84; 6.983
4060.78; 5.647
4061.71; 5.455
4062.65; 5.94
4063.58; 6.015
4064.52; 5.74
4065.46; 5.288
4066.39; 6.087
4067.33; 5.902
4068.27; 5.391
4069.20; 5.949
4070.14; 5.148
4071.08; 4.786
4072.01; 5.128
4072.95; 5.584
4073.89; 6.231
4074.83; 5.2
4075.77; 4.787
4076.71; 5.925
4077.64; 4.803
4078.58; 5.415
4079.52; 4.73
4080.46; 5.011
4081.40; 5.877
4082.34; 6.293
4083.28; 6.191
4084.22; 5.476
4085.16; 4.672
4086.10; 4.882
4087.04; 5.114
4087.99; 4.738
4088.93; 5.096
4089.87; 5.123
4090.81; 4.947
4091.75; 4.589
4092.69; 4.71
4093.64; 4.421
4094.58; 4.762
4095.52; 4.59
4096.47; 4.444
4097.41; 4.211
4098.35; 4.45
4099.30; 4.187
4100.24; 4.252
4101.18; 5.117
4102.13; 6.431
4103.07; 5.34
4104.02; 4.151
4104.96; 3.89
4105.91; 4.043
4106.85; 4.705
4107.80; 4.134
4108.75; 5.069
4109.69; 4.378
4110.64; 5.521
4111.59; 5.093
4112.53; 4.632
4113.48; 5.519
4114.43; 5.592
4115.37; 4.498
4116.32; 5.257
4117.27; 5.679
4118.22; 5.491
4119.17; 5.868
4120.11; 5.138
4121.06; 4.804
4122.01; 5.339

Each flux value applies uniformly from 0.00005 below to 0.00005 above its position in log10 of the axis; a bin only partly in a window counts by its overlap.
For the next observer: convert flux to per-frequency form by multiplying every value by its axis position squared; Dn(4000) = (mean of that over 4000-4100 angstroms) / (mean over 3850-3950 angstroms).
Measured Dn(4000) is 1.3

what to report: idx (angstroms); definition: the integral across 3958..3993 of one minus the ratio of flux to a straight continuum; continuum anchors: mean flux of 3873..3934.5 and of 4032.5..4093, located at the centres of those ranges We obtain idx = 3.7 angstroms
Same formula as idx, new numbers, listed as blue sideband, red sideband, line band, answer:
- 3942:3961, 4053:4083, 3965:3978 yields 3.9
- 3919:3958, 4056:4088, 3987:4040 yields -4.3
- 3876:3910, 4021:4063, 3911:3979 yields 5.4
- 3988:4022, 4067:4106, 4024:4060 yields -2.9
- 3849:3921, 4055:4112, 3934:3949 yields 0.5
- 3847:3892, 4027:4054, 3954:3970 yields 3.3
